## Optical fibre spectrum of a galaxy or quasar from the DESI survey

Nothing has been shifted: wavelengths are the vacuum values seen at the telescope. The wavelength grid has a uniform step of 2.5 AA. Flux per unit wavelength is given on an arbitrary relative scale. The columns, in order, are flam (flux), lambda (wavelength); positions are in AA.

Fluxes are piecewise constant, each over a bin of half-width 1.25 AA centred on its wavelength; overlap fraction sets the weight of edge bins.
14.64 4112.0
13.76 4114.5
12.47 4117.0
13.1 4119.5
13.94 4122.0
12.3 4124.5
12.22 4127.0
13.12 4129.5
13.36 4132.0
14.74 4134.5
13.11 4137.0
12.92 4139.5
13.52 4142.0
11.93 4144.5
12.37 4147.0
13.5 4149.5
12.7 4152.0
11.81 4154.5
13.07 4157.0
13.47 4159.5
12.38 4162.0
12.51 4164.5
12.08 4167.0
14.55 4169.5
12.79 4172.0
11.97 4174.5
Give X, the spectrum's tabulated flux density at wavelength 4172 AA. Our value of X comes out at 12.79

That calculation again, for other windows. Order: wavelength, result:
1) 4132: 13.36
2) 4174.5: 11.97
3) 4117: 12.47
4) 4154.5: 11.81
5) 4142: 13.52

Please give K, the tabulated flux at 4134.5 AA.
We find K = 14.74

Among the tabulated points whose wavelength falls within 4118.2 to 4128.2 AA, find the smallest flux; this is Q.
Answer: 12.22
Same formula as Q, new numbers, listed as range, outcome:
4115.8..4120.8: 12.47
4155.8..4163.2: 12.38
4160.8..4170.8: 12.08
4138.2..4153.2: 11.93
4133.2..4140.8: 12.92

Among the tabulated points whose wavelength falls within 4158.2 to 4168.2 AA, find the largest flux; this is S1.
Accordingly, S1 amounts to 13.47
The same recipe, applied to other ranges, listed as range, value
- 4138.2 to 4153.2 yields 13.52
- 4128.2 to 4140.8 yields 14.74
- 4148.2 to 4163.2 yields 13.5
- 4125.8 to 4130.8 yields 13.12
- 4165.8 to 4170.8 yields 14.55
